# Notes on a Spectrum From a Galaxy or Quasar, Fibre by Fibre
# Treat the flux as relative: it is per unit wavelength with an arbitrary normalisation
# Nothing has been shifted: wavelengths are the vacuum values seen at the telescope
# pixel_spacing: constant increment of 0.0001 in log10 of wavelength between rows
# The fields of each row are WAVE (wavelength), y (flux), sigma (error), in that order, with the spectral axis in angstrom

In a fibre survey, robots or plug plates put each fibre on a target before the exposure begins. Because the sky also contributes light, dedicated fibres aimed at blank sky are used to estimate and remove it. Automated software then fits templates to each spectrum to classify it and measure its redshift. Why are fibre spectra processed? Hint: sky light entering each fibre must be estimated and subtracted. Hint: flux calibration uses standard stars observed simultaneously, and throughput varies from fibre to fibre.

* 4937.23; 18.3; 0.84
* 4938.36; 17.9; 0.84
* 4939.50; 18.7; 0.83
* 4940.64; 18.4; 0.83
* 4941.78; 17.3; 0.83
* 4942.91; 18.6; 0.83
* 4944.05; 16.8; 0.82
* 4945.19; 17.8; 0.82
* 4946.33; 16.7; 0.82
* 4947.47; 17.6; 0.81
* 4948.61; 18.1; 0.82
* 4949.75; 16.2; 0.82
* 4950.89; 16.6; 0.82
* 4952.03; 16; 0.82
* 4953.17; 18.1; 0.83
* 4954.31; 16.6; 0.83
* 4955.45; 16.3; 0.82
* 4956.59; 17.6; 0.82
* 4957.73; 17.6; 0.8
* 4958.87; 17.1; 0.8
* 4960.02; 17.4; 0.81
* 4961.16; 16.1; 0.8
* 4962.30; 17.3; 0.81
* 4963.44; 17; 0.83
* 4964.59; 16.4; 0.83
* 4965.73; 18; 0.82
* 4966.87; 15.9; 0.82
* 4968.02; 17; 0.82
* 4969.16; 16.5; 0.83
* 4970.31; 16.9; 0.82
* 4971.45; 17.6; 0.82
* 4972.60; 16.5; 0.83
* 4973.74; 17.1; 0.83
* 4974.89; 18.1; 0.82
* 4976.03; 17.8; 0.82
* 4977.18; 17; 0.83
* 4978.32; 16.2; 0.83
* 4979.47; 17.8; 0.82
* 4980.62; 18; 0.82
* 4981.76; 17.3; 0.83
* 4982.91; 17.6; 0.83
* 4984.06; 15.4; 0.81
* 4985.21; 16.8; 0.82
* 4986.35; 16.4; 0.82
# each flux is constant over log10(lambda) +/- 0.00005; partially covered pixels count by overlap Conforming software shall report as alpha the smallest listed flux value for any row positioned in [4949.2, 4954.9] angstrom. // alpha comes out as 16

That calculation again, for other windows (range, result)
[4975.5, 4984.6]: 15.4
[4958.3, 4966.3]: 16.1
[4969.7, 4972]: 16.9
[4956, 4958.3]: 17.6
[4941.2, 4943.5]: 17.3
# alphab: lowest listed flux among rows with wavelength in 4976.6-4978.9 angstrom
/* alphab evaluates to 16.2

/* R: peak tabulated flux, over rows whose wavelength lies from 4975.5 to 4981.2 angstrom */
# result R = 18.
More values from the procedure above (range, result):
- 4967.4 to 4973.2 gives 17.6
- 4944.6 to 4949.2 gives 18.1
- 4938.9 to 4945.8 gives 18.7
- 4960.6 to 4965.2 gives 17.3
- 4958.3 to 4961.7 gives 17.4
